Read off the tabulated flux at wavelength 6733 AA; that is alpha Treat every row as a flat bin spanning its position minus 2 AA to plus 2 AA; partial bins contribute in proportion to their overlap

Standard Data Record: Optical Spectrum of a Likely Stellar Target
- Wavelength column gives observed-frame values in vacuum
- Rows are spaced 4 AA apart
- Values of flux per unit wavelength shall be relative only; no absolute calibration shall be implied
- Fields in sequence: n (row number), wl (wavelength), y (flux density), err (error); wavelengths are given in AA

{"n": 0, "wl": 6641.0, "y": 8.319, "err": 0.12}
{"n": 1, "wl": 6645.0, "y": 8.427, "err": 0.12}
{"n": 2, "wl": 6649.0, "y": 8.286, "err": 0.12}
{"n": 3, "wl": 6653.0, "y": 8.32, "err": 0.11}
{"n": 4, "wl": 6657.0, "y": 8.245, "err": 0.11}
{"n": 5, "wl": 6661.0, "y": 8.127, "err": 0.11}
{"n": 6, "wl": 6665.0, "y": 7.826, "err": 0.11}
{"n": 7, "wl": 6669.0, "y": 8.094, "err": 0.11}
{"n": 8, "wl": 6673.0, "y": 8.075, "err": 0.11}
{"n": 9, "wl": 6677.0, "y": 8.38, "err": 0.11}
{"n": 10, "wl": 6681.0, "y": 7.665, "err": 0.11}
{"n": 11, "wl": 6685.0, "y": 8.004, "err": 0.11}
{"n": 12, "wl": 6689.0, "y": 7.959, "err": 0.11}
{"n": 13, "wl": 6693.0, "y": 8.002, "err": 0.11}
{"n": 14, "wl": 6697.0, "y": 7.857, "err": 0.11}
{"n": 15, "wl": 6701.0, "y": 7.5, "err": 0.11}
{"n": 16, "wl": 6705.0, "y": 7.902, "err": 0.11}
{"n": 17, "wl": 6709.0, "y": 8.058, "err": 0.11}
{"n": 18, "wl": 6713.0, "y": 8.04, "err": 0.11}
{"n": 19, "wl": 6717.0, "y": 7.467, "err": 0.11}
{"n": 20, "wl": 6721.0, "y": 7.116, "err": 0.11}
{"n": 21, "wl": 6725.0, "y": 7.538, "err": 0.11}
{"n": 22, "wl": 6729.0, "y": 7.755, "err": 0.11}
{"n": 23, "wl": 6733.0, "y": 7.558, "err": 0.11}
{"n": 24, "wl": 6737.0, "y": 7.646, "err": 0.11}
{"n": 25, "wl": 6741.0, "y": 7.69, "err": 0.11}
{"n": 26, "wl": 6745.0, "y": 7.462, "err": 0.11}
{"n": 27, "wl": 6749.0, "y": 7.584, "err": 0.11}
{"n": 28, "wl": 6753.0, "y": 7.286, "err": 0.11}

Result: 7.558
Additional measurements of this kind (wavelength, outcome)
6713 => 8.04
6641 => 8.319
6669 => 8.094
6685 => 8.004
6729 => 7.755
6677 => 8.38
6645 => 8.427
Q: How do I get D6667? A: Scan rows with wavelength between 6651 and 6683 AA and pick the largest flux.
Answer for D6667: 8.38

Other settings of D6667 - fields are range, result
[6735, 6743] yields 7.69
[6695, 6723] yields 8.058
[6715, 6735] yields 7.755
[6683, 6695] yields 8.004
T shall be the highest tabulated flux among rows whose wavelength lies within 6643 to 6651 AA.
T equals 8.427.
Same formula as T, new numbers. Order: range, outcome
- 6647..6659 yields 8.32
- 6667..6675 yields 8.094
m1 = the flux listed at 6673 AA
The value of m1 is 8.075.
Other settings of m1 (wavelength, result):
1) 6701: 7.5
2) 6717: 7.467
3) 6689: 7.959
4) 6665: 7.826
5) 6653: 8.32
